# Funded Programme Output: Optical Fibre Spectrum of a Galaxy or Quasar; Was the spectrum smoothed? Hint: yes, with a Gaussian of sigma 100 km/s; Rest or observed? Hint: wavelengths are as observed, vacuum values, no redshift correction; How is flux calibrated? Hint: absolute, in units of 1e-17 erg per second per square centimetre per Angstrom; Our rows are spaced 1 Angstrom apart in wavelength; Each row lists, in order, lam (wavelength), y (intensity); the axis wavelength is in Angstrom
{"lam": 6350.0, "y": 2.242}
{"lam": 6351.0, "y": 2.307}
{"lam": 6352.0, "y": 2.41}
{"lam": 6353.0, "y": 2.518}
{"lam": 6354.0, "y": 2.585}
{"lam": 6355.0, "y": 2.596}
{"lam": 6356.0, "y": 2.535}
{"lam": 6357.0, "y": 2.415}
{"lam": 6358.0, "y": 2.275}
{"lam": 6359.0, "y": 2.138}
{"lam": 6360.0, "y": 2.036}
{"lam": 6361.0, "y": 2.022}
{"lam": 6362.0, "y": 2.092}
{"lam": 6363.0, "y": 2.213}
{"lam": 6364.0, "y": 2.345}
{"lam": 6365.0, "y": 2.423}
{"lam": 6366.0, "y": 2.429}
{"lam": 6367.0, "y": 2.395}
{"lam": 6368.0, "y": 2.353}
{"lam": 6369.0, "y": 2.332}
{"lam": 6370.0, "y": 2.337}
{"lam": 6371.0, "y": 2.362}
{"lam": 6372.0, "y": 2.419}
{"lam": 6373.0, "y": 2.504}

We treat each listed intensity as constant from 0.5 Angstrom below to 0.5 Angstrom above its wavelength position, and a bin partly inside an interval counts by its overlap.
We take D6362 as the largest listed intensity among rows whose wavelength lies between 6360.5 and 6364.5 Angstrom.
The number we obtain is 2.345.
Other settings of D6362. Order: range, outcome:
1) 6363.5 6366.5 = 2.429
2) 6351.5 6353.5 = 2.518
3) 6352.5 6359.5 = 2.596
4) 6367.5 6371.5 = 2.362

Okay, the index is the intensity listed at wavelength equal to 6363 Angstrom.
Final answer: 2.213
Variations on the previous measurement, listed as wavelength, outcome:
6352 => 2.41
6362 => 2.092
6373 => 2.504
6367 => 2.395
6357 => 2.415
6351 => 2.307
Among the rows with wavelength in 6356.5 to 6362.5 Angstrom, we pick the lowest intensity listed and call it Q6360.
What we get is 2.022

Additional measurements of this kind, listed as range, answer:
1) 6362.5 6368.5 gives 2.213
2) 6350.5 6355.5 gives 2.307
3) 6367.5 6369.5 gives 2.332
